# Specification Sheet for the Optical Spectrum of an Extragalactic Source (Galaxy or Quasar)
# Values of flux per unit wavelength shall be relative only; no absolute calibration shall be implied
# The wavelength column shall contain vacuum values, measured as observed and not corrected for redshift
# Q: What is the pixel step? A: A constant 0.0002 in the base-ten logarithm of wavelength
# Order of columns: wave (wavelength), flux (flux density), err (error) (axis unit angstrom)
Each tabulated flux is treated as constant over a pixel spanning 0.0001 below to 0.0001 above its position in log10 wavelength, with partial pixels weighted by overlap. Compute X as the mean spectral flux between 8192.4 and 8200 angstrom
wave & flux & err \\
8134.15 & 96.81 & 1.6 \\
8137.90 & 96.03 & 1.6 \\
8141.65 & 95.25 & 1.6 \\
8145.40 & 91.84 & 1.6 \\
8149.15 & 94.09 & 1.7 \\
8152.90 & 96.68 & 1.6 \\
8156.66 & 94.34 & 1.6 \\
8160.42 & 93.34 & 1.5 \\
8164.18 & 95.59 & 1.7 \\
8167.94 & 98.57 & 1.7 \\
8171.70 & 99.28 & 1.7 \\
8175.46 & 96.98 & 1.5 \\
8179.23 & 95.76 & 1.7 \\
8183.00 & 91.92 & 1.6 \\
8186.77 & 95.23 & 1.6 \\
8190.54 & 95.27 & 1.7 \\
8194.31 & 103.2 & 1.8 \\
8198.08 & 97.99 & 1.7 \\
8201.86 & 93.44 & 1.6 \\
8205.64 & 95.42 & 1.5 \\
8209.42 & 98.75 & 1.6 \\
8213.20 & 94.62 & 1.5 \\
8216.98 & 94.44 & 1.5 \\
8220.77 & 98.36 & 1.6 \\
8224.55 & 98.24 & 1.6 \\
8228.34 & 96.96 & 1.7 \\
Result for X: 101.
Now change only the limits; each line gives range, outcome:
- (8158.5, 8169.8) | 95.8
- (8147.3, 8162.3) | 94.6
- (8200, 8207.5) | 94.4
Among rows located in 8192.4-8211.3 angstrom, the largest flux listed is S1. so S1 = 103.2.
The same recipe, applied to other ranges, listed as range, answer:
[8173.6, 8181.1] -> 96.98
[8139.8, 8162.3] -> 96.68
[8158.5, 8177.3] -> 99.28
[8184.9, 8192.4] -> 95.27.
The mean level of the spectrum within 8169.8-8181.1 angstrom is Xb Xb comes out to 97.4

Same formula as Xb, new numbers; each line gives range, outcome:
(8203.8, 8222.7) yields 96.4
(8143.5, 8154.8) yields 94.2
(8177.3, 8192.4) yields 94.5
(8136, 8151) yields 94.3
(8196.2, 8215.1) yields 96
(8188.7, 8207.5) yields 97.1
